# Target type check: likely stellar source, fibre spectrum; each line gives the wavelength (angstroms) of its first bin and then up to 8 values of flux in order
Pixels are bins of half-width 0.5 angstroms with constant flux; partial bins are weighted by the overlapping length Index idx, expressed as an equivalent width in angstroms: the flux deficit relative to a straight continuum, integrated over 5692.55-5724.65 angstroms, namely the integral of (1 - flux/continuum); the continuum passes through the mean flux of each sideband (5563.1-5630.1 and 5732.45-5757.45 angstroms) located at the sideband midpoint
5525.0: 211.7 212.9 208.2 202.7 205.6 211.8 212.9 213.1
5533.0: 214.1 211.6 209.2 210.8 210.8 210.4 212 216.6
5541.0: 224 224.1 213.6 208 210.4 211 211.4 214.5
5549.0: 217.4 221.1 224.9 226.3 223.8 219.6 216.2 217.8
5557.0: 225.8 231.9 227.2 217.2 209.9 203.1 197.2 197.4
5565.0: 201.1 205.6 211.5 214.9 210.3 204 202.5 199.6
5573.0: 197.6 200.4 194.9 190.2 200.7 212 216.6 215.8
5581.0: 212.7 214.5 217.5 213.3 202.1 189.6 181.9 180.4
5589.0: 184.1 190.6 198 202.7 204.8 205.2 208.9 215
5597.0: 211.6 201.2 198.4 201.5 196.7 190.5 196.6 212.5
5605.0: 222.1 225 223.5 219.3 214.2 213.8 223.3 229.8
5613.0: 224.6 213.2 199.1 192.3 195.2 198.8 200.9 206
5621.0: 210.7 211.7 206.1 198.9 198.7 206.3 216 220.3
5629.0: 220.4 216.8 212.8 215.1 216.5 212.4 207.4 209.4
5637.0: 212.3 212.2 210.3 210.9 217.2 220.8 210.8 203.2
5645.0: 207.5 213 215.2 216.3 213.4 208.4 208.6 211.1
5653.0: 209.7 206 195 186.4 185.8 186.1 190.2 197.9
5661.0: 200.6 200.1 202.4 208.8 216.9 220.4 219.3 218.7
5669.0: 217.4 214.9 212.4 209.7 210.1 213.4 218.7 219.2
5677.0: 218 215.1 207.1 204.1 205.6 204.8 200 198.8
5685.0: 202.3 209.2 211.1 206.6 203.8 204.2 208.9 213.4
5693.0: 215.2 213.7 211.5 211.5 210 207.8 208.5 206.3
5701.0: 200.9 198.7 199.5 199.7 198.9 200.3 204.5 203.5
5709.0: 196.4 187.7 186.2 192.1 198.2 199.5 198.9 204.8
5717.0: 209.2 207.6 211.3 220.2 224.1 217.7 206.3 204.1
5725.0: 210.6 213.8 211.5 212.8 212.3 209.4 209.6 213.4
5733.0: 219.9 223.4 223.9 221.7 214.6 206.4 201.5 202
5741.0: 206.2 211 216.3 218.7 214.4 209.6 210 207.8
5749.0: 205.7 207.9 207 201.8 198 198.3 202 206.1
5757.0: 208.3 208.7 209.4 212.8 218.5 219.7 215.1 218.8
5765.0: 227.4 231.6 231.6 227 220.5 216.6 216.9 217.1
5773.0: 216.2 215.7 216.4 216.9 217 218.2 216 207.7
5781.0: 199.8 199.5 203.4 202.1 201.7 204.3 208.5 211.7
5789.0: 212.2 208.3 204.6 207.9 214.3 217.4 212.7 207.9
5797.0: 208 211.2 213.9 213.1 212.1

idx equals 0.6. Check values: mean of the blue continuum 206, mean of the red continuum 210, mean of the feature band 205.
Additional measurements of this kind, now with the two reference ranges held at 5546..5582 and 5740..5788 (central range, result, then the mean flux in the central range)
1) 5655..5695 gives 0.8 angstroms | 207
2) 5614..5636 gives 0.4 angstroms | 208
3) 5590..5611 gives 0.3 angstroms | 208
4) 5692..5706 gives 0.4 angstroms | 206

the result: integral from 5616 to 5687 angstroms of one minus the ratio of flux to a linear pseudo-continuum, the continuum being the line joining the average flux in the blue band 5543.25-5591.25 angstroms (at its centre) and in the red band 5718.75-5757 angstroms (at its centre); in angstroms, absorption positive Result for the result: 0.4 angstroms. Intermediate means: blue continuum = 208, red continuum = 211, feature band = 208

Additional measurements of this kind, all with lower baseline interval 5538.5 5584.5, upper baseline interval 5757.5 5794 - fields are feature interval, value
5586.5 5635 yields 1.2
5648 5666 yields 0.9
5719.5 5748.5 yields 0.1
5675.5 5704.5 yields 0.8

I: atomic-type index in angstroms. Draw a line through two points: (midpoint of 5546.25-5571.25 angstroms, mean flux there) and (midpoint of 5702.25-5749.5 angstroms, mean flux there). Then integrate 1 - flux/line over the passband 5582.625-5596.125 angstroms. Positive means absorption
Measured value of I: 0.9 angstroms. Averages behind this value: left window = 214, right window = 208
